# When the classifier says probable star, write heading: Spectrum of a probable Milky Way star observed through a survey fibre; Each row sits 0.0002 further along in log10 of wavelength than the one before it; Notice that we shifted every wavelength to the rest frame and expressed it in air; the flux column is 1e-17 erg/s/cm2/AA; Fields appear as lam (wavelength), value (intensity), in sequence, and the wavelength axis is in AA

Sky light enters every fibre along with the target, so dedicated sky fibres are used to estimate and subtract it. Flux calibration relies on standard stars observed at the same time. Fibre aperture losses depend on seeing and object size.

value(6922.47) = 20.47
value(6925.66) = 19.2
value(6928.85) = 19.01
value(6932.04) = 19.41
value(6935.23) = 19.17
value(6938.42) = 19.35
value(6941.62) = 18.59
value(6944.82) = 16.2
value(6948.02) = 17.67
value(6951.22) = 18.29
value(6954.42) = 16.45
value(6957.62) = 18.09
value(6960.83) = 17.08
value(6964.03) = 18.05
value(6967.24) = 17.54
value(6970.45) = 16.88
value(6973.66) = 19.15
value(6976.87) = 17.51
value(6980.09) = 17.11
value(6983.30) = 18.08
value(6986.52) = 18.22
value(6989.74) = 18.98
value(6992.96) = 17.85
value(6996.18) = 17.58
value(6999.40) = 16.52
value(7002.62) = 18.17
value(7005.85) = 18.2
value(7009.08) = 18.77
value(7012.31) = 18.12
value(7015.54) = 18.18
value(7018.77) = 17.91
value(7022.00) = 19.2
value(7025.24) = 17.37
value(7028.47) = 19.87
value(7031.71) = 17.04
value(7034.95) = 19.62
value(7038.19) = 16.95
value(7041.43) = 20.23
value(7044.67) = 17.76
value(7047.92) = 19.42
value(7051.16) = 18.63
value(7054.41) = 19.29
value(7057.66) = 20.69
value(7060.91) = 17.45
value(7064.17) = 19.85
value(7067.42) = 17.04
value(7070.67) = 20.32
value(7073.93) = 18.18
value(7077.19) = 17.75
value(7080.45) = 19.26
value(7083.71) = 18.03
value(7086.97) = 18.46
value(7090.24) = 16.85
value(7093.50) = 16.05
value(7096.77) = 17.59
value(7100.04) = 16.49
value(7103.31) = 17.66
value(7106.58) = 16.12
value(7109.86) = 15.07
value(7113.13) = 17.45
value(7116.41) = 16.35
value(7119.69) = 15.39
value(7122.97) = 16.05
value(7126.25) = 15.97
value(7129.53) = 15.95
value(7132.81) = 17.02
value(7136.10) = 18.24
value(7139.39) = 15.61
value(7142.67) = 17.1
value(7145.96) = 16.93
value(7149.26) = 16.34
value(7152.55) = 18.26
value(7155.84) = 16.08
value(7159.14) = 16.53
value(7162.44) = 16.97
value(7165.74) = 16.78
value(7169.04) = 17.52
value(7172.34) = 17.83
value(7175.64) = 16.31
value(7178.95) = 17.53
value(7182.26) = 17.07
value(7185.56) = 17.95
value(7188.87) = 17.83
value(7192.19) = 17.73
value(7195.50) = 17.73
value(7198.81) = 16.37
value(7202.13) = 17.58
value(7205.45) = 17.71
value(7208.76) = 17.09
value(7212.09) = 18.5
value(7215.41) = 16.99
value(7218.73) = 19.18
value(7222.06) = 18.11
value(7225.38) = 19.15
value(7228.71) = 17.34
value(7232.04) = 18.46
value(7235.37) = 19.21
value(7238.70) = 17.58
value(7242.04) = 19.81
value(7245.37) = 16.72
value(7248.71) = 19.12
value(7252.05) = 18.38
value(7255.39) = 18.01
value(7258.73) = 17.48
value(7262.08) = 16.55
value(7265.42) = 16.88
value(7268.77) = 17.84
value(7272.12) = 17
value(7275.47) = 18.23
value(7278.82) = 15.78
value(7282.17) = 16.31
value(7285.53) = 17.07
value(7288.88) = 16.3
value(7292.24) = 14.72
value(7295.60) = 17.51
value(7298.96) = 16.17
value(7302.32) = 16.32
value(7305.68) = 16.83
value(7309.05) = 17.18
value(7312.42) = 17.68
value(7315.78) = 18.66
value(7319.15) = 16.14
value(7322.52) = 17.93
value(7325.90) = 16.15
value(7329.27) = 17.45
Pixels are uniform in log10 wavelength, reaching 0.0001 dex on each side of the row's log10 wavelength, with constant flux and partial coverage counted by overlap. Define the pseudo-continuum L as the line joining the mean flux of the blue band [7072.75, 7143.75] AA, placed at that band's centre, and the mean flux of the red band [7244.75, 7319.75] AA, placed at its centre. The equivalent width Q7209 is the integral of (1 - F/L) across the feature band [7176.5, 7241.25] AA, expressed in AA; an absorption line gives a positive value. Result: -3.2 AA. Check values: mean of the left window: 16.9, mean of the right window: 17.1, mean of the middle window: 17.9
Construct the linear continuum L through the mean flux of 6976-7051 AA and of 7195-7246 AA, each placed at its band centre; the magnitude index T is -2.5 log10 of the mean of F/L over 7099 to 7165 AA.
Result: 0.09 mag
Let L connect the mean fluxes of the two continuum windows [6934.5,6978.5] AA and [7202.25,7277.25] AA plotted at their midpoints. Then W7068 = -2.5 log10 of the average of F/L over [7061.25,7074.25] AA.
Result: -0.05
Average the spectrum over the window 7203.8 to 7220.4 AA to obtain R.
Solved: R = 17.9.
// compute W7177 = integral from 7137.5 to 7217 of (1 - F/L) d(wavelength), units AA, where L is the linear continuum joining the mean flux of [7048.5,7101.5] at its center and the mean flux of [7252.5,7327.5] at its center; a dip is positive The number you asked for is 2.1 AA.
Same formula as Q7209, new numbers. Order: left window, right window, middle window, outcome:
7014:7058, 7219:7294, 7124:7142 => 1.6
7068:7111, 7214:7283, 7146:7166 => 0.9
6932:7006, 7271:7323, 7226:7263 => -2.4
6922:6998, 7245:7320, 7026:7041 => -0.5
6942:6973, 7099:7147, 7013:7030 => -1.4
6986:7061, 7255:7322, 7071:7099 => 0.4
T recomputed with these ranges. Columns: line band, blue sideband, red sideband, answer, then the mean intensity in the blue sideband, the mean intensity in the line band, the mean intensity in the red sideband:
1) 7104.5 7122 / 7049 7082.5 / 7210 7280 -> 0.16 mag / 18.8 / 16.1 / 17.9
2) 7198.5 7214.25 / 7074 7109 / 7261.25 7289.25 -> -0.03 mag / 17.4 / 17.5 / 16.9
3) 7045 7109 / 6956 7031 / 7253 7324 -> -0.02 mag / 18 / 18.1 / 17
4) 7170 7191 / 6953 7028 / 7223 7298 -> 0.01 mag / 17.9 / 17.4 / 17.5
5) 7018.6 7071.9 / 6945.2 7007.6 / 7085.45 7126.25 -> -0.10 mag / 17.7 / 18.8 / 16.6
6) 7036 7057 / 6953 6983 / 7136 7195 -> -0.09 mag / 17.6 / 18.8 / 17.1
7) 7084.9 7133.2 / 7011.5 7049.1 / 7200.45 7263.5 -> 0.11 mag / 18.5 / 16.6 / 18.1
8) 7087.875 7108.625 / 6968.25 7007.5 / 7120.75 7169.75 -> 0.02 mag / 17.8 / 16.8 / 16.7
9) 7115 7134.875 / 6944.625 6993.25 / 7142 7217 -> 0.08 mag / 17.7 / 16.2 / 17.3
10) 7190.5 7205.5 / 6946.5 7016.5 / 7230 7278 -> 0.03 mag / 17.8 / 17.4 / 17.9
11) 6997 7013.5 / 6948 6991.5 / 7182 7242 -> -0.01 mag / 17.8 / 17.9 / 17.9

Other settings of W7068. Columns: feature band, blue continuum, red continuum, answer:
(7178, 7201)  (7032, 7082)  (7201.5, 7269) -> 0.045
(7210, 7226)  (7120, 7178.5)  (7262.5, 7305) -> -0.098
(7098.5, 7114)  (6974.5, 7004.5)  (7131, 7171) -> 0.044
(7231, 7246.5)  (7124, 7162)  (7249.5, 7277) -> -0.061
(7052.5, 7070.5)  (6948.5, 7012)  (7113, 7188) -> -0.097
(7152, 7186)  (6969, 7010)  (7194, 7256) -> 0.057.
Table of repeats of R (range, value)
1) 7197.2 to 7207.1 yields 17.2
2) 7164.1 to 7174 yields 17.4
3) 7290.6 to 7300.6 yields 16.1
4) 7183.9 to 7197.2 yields 17.8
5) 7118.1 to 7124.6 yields 15.7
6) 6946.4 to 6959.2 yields 17.6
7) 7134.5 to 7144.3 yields 17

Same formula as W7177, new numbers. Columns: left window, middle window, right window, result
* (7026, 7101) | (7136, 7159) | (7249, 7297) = 1.3 AA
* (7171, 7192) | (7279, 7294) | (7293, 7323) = 0.9 AA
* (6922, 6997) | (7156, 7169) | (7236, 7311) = 0.6 AA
